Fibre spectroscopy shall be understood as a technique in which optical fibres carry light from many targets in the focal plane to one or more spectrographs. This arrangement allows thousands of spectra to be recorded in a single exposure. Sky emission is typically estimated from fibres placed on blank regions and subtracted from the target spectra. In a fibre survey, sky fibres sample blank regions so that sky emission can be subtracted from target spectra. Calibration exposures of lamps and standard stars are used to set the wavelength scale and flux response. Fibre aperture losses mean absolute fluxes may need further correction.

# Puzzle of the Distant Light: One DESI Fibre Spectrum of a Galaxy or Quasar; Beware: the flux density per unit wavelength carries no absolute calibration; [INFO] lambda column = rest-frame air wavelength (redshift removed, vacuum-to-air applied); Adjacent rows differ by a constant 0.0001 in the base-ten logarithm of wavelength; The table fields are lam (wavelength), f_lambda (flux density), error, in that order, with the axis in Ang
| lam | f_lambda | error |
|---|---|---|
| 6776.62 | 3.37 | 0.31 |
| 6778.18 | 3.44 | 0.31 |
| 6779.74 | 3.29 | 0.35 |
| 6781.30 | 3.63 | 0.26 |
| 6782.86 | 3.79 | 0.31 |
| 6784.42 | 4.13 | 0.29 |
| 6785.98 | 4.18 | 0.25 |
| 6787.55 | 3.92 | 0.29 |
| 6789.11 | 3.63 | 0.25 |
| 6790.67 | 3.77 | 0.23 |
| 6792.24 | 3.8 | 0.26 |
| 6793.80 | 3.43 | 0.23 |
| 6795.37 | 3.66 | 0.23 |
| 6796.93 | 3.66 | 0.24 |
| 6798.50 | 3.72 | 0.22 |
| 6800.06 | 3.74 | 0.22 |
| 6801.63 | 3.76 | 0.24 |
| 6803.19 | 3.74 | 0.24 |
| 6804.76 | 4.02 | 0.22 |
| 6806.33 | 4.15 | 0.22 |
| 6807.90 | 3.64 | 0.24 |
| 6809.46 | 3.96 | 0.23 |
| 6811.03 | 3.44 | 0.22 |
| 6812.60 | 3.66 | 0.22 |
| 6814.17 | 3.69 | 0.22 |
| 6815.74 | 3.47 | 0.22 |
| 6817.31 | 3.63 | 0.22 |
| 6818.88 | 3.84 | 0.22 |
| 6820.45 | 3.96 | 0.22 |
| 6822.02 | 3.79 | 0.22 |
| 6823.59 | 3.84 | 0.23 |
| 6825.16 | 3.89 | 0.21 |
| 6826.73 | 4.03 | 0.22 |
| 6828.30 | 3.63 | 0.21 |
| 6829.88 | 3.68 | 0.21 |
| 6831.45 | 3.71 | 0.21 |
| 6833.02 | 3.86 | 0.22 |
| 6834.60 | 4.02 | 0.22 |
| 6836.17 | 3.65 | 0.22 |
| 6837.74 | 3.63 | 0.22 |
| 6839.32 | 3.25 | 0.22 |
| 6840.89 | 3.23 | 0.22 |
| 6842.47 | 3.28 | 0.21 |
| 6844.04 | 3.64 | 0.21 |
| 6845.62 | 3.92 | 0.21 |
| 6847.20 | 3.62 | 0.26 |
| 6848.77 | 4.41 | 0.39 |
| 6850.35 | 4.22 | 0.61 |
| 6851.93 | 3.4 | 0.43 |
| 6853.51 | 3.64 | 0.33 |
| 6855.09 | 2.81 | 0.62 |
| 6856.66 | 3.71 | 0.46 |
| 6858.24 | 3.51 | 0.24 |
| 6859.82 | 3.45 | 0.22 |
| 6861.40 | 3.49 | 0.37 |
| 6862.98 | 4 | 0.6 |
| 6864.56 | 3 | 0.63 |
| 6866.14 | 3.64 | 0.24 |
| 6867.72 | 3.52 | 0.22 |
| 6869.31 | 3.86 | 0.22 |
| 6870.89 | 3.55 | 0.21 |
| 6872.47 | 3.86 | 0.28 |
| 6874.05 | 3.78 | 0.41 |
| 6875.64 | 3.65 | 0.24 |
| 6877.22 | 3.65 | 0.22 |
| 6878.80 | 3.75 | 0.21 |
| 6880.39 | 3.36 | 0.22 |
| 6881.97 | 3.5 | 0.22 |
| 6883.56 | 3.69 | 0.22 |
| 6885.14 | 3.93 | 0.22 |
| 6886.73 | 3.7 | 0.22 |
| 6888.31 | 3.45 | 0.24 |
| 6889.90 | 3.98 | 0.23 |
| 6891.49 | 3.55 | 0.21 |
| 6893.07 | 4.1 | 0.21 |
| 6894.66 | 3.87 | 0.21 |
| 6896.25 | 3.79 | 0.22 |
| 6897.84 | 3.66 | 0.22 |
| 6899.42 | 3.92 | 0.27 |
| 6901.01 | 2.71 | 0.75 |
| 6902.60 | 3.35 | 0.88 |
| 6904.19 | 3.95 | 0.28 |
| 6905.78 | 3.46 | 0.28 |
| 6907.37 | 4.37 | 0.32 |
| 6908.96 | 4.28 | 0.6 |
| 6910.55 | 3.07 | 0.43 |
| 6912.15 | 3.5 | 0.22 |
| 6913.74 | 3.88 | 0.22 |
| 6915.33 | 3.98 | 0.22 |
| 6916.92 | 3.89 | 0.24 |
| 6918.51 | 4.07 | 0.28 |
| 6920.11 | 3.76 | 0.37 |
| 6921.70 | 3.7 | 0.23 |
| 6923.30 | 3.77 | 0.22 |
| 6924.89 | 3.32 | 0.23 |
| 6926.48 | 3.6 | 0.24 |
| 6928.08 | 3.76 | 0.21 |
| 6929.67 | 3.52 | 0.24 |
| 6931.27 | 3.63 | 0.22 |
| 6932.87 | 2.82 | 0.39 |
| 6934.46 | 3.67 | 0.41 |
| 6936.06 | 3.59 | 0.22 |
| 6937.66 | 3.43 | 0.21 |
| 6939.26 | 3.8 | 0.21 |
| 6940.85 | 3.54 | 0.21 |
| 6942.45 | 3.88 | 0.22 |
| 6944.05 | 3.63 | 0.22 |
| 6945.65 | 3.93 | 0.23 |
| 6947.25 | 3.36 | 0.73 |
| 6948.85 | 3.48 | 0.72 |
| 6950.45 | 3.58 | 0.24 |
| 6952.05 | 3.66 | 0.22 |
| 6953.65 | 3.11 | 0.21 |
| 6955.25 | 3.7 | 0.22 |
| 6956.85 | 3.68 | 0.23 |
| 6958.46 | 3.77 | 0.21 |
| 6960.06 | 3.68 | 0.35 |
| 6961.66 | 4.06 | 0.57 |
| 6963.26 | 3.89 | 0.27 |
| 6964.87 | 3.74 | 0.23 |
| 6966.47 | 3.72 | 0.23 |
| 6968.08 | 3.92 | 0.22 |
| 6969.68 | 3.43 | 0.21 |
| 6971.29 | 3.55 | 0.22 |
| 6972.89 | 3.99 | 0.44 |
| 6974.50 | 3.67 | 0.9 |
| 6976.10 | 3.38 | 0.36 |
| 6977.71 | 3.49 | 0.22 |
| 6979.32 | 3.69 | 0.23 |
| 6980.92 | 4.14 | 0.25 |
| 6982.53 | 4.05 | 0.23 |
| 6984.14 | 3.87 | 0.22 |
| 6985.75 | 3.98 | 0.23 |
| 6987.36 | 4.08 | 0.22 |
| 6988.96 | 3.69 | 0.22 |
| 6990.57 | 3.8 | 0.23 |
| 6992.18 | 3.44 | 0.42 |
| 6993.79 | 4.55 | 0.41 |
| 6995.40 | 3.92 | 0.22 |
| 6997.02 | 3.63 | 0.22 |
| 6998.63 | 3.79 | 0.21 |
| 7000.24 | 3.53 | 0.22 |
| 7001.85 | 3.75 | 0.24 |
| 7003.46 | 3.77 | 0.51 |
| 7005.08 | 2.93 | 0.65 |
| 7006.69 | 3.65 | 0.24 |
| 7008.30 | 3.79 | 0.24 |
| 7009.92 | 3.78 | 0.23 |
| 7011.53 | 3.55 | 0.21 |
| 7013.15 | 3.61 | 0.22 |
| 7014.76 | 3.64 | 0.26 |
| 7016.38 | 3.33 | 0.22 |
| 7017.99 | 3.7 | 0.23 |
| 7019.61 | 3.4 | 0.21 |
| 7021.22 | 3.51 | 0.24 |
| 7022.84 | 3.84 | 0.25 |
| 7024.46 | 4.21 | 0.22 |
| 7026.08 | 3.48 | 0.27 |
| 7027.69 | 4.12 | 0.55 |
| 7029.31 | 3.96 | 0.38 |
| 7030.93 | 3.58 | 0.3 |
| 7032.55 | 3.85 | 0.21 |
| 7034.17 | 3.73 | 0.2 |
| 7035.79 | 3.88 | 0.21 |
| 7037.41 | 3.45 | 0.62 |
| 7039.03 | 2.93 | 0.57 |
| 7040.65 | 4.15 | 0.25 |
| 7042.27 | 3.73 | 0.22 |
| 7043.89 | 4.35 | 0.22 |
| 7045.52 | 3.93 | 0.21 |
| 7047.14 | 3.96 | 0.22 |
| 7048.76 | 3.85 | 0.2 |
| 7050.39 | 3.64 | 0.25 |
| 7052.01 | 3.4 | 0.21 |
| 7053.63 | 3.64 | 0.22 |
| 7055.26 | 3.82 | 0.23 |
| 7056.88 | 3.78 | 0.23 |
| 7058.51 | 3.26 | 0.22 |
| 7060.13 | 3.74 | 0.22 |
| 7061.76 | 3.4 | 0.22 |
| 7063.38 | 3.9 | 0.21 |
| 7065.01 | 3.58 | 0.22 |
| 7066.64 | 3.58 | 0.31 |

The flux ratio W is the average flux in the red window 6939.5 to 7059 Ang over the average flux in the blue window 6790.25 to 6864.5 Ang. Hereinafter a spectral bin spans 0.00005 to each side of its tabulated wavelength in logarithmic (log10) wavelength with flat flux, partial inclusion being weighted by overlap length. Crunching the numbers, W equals 1.0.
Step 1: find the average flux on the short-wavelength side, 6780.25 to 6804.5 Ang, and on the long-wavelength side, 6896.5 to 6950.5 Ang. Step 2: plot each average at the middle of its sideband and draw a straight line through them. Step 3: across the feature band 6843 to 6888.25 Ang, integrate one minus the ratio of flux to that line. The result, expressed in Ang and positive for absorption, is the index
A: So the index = 0.7 Ang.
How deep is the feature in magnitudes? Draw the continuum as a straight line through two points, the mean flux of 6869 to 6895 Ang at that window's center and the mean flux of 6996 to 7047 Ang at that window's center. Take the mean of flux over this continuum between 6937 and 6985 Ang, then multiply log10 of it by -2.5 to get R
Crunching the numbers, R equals 0.00 mag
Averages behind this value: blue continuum 3.71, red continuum 3.7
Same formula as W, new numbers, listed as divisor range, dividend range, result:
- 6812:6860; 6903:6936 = 1.00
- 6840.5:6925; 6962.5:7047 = 1.02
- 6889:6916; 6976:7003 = 1.03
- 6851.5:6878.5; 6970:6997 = 1.07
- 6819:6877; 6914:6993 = 1.01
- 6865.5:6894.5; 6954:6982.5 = 1.01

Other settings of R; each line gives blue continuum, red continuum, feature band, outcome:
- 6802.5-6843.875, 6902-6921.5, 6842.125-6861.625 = 0.03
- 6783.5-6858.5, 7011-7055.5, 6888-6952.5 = 0.02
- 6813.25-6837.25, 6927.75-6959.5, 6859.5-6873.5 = 0.03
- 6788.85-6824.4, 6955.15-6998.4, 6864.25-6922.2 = 0.02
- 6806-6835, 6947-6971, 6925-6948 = 0.03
